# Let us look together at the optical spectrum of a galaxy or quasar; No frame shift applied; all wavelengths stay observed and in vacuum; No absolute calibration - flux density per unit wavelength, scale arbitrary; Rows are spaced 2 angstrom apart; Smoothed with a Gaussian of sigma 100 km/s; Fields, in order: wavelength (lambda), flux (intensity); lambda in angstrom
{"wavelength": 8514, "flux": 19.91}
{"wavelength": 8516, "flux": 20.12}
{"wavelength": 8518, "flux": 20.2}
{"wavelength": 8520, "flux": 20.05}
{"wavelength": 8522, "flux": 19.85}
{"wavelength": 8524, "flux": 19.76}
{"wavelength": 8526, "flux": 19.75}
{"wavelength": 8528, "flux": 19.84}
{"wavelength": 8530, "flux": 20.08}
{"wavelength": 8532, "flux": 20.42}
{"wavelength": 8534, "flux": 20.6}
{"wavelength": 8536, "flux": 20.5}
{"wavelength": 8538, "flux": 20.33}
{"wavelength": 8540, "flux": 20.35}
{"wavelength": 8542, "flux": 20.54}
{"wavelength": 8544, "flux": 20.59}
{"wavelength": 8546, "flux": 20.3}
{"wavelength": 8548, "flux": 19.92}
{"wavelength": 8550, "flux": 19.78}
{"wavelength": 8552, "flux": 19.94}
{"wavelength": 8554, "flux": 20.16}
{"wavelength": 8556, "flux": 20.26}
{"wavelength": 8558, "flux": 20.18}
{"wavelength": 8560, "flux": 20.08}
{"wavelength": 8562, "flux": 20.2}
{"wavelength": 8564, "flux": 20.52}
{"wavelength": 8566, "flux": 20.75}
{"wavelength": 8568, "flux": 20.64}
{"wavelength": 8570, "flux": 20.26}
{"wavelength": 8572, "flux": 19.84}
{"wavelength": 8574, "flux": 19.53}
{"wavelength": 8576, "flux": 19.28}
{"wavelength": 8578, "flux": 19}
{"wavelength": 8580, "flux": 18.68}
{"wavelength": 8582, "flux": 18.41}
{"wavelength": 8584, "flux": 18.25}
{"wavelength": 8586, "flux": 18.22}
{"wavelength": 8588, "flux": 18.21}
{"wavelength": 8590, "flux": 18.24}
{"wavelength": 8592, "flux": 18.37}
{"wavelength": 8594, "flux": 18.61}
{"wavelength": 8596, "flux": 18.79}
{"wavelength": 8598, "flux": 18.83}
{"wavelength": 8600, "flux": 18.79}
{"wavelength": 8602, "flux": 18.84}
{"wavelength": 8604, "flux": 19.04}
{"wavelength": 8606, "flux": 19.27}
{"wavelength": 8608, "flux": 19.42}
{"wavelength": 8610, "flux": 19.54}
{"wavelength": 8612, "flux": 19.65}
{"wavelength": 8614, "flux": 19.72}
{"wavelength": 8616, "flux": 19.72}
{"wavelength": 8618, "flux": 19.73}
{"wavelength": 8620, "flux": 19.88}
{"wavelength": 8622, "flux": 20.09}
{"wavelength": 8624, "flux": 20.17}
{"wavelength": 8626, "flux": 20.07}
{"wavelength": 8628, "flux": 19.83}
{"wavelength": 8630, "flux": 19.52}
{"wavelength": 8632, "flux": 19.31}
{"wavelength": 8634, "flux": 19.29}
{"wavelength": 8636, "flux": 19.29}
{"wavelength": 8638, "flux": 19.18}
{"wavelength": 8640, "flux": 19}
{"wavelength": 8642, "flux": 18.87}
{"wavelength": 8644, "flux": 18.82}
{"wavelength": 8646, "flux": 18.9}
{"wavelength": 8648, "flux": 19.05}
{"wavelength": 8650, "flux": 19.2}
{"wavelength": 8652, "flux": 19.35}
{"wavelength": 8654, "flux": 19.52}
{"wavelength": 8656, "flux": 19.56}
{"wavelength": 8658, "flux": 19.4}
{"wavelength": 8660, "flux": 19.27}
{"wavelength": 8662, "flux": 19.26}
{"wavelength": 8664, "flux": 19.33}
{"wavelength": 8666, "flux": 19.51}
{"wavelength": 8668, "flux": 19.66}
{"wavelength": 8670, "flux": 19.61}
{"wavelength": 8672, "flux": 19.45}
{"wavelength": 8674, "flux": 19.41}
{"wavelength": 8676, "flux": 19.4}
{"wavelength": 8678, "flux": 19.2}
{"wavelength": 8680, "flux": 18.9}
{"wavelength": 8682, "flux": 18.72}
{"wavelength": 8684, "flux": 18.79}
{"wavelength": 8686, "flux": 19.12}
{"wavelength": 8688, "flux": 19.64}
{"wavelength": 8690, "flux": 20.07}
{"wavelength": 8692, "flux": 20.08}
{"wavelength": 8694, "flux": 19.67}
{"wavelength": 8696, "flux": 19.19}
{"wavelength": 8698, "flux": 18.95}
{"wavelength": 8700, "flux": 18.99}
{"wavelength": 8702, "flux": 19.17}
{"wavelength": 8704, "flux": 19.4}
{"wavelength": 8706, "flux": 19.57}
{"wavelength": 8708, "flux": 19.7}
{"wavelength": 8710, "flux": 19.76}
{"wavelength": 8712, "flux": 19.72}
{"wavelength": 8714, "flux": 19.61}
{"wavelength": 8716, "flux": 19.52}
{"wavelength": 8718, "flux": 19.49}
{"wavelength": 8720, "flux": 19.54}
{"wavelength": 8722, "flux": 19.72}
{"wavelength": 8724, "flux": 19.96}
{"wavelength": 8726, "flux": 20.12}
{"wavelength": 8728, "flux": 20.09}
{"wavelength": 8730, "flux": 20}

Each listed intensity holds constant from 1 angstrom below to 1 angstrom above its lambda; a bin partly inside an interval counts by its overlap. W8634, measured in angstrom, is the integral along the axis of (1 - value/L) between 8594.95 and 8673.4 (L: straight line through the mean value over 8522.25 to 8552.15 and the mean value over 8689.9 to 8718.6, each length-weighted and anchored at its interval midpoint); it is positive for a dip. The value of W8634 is 1.6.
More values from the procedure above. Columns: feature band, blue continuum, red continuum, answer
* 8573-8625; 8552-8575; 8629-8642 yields 1.67 angstrom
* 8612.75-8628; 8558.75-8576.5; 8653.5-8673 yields -0.11 angstrom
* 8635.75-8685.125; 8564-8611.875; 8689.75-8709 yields 0.29 angstrom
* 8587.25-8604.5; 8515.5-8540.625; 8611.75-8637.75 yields 1.04 angstrom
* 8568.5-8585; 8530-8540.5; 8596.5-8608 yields 0.28 angstrom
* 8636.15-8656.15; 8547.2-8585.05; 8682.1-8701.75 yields 0.38 angstrom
